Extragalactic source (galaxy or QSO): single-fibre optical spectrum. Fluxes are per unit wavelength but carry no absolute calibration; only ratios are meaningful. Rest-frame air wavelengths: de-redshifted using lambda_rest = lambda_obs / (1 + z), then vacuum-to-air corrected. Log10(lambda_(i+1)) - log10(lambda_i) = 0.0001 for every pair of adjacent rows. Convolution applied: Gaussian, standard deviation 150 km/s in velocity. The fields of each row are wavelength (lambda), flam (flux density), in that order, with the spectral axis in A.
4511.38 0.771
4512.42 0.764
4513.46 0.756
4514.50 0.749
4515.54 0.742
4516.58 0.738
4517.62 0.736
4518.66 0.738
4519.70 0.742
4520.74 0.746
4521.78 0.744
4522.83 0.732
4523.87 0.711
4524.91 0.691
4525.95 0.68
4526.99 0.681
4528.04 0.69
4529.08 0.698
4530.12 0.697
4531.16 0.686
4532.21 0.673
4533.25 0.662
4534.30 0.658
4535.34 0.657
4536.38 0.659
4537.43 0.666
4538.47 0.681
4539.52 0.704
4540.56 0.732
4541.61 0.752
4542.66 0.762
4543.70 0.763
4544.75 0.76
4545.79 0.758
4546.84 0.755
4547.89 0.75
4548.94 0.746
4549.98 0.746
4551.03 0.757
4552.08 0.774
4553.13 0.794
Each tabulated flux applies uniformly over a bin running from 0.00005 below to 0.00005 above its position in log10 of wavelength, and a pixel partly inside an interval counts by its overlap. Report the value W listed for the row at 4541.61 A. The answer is 0.752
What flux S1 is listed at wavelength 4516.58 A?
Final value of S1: 0.738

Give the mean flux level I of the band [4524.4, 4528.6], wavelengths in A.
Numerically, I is 0.686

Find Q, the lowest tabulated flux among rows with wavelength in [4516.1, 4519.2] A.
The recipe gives 0.736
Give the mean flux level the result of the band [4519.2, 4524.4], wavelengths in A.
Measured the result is 0.734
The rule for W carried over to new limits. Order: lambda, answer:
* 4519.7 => 0.742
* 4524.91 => 0.691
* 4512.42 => 0.764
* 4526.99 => 0.681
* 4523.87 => 0.711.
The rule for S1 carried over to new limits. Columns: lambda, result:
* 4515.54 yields 0.742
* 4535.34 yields 0.657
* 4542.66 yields 0.762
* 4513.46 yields 0.756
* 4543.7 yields 0.763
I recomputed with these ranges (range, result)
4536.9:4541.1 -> 0.695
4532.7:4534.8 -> 0.659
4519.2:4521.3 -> 0.745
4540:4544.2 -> 0.752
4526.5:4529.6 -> 0.689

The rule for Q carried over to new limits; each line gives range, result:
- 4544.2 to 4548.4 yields 0.75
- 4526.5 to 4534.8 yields 0.658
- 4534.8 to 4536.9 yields 0.657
